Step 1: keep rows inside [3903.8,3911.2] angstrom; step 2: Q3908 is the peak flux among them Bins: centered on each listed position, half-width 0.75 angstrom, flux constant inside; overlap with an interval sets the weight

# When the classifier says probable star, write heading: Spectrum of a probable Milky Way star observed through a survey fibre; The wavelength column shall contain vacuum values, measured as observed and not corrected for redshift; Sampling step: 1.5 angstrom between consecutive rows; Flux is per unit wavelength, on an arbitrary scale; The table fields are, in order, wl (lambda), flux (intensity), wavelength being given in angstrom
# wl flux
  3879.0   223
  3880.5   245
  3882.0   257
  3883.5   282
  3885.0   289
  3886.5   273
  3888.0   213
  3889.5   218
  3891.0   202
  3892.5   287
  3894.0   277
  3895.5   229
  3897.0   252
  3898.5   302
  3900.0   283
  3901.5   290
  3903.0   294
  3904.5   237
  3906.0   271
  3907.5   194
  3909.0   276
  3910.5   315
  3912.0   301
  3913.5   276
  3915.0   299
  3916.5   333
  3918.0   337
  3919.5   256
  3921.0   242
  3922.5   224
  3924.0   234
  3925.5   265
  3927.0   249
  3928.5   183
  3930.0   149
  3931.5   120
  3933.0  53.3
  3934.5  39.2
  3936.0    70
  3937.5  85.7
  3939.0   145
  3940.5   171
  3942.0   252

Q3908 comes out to 315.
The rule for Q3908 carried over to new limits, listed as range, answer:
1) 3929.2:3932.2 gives 149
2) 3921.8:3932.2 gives 265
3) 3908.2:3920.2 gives 337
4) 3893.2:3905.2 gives 302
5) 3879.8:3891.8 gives 289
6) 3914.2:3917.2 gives 333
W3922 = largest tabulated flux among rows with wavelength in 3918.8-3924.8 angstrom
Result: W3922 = 256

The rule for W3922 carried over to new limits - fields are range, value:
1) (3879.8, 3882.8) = 257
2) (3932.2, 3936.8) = 70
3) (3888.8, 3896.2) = 287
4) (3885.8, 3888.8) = 273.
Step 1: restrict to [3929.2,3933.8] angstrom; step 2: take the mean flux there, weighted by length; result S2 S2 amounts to 108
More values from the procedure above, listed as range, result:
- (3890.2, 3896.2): 249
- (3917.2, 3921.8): 278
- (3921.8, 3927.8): 243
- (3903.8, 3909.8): 245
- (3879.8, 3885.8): 268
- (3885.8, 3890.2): 234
